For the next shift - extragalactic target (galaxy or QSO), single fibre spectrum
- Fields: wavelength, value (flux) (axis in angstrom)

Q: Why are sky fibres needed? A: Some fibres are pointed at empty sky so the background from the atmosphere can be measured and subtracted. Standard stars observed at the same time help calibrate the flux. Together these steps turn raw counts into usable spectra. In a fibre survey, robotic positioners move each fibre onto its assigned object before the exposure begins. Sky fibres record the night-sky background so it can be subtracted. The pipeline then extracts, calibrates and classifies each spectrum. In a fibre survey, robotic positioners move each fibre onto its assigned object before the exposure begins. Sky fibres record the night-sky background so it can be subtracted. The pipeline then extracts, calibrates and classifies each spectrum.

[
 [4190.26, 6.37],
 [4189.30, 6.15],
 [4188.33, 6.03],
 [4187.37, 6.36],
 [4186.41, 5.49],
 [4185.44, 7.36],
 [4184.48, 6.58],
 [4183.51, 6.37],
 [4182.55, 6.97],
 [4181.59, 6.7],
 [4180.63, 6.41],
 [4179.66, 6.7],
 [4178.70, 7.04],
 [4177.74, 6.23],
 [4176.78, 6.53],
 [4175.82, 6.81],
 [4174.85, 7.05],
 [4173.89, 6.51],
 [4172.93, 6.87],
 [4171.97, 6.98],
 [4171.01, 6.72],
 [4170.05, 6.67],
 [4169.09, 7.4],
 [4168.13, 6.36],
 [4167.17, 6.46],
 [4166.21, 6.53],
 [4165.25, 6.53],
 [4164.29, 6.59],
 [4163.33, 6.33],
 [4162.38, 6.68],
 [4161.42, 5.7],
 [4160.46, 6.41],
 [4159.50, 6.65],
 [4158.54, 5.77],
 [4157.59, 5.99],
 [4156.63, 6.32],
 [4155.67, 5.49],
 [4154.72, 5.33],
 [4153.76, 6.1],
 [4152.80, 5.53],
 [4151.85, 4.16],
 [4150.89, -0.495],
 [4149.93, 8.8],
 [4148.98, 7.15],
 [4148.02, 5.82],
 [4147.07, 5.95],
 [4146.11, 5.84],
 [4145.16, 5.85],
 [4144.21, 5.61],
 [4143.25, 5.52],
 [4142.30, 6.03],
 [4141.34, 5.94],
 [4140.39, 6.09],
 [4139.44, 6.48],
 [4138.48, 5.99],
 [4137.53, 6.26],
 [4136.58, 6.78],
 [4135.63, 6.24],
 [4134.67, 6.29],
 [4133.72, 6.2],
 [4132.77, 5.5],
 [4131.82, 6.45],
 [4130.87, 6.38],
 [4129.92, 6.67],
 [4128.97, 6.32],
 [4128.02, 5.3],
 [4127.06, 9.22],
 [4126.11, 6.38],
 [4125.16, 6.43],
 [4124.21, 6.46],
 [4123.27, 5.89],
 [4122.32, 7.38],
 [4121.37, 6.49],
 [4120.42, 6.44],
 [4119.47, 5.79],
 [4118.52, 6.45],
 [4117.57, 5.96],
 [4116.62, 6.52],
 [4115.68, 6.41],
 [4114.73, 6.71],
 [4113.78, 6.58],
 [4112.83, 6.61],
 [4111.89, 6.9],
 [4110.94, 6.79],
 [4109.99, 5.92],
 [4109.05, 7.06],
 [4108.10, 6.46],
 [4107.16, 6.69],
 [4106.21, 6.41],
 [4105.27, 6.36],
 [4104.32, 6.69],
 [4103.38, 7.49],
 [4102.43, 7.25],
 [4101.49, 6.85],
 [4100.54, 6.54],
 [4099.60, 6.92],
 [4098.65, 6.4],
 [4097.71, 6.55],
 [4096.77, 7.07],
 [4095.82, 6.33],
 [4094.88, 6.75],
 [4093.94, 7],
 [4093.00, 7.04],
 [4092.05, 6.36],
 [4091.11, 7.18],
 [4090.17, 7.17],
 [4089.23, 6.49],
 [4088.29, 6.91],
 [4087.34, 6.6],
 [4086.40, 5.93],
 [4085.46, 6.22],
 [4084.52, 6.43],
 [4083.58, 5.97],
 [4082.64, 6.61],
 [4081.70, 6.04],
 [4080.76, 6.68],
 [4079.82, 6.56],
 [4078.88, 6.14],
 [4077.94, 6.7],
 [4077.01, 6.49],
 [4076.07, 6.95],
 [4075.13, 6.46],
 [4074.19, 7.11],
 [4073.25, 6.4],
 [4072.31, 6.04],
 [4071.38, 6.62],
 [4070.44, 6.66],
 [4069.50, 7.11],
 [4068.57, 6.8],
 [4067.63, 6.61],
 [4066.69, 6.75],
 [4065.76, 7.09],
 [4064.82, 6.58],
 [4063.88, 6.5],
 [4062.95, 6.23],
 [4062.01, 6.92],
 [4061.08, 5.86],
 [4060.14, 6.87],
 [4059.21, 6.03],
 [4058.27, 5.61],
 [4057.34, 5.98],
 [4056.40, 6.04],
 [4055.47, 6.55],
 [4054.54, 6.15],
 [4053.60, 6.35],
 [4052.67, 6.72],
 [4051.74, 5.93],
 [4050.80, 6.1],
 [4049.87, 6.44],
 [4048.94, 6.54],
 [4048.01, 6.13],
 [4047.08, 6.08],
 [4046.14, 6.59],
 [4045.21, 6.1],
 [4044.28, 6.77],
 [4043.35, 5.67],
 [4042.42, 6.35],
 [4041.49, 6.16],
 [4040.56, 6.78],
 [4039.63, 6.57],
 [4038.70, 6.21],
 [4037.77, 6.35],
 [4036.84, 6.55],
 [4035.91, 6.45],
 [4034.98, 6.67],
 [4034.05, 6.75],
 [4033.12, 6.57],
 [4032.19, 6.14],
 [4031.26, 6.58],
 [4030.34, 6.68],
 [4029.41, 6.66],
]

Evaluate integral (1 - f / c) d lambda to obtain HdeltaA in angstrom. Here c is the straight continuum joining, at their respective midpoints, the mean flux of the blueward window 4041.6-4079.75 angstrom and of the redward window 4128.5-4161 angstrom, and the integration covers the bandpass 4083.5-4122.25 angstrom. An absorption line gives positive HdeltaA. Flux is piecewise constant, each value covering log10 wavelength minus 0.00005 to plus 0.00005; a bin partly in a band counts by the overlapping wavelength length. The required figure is -2.8 angstrom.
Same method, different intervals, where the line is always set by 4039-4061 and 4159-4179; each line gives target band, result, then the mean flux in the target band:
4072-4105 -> -1.31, 6.64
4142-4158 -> 2.39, 5.58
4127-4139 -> 0.33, 6.33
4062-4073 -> -0.55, 6.64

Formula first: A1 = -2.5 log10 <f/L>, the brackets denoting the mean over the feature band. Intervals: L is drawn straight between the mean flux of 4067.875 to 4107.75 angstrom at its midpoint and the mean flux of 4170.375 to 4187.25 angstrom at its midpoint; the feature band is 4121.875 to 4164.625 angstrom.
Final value 0.10 mag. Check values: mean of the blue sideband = 6.64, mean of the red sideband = 6.66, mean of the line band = 6.08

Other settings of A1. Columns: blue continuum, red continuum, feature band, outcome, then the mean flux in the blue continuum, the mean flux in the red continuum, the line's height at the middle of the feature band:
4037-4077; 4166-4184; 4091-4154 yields 0.039 mag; 6.42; 6.7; 6.58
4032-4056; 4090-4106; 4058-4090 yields 0.017 mag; 6.37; 6.81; 6.62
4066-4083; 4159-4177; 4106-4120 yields 0.021 mag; 6.6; 6.62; 6.61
